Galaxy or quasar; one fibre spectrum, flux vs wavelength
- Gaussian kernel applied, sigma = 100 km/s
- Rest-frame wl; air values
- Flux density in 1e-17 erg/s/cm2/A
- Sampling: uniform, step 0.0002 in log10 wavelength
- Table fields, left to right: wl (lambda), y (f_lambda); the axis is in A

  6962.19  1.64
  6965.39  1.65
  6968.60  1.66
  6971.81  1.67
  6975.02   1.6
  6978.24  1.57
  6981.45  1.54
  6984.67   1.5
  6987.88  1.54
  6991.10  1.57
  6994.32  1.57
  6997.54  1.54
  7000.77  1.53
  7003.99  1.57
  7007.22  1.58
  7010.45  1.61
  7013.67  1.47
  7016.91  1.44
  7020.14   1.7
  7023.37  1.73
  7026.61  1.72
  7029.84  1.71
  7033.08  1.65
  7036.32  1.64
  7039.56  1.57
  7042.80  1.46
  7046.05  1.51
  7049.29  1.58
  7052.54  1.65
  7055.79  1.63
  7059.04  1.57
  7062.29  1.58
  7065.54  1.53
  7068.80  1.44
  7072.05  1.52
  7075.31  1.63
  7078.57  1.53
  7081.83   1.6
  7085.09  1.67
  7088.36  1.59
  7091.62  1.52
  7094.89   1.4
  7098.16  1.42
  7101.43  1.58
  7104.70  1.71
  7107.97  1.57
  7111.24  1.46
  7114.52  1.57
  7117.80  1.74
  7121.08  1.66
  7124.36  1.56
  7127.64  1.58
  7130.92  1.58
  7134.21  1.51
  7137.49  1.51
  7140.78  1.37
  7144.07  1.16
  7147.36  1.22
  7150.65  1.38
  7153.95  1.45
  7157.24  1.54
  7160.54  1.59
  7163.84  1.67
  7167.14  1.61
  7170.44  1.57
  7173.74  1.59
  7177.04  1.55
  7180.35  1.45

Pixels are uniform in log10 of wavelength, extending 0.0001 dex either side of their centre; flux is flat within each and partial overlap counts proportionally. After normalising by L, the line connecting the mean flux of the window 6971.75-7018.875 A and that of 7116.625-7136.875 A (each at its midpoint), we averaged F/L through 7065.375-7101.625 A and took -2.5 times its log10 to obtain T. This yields 0.033 mag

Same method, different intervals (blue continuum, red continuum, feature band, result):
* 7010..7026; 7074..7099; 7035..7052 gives 0.02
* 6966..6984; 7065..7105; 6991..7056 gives -0.01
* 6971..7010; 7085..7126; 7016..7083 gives -0.02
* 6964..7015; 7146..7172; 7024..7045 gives -0.05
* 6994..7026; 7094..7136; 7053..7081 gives 0.01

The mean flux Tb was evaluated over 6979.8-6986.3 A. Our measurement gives 1.52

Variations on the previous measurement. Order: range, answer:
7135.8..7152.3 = 1.33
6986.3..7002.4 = 1.55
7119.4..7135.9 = 1.58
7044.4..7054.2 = 1.58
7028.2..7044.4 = 1.61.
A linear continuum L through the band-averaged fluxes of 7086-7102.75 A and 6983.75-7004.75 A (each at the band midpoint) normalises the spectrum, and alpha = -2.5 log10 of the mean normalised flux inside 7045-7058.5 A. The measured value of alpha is -0.05 mag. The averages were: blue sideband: 1.55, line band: 1.59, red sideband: 1.51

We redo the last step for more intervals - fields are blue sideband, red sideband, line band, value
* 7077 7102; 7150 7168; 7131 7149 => 0.126 mag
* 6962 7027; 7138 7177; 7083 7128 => -0.045 mag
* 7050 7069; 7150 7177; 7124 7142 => 0.030 mag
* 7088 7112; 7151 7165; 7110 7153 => 0.038 mag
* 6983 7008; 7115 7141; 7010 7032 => -0.050 mag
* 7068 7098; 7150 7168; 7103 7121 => -0.049 mag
